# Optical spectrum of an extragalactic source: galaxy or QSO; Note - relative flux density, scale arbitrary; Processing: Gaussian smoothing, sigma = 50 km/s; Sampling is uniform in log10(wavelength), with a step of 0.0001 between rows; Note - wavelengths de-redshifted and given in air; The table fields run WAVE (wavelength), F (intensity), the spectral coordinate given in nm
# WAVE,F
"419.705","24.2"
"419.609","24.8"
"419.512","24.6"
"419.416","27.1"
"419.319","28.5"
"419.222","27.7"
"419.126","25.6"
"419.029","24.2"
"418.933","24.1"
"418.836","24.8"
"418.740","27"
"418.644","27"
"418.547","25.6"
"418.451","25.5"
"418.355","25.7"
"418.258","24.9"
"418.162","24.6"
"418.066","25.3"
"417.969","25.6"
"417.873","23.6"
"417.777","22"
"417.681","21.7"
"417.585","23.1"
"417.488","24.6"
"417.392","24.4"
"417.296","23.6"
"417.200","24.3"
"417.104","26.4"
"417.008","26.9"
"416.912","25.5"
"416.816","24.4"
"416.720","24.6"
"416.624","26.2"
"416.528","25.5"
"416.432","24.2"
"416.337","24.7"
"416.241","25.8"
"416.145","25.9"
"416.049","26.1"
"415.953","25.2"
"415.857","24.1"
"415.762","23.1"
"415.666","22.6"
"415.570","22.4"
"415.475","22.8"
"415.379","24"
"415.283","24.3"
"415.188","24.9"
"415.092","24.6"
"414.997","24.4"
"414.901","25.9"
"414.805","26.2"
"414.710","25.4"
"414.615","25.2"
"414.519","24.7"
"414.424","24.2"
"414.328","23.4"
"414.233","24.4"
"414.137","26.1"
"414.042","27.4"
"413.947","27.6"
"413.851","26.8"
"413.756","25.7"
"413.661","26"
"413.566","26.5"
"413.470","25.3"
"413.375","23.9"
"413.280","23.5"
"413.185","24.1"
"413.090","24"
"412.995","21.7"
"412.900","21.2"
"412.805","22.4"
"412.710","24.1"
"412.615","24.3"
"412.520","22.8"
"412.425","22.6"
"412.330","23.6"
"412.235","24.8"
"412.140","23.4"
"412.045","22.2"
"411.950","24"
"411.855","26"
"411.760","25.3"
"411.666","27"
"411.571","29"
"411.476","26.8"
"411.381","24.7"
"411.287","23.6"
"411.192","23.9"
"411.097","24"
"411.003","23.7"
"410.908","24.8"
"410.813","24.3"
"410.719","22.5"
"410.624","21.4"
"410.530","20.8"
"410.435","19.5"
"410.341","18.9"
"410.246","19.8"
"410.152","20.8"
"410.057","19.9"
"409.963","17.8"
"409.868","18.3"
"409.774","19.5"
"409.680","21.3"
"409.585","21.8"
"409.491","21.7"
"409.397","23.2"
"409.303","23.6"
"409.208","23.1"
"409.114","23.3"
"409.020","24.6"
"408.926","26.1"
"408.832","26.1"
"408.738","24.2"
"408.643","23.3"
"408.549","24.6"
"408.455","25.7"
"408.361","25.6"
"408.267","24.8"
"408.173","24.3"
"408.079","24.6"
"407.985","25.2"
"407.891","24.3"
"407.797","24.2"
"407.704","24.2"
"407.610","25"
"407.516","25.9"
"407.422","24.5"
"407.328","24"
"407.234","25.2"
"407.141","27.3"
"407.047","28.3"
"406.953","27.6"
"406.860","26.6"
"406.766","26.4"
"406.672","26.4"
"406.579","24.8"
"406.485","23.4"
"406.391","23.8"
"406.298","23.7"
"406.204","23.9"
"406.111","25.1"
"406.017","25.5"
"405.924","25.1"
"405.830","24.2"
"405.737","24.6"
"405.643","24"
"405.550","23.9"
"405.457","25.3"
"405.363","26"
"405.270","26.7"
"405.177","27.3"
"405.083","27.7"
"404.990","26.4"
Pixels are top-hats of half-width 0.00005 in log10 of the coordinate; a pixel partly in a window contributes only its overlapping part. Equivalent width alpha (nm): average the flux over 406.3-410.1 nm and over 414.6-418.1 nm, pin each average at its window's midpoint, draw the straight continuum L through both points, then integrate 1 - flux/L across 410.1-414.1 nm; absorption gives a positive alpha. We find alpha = 0.067 nm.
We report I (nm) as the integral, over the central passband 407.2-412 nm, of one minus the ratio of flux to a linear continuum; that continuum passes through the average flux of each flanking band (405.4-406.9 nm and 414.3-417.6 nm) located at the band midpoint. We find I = 0.24 nm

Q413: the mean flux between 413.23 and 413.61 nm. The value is 24.8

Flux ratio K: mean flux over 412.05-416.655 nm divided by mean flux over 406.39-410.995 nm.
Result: 1.04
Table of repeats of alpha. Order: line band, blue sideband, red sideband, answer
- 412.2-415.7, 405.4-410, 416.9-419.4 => 0.05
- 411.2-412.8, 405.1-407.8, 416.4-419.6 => 0.04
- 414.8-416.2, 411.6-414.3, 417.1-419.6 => 0.02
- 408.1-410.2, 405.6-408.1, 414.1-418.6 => 0.18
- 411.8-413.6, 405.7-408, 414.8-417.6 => 0.08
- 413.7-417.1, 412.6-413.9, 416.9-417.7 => -0.09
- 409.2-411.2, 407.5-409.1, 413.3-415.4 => 0.28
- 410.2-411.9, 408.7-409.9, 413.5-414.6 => 0.02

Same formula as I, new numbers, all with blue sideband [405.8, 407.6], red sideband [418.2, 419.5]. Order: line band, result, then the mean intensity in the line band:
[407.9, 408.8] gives 0.025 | 24.7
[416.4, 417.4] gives 0.027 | 25.1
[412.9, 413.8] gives 0.046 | 24.4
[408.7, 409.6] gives 0.058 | 23.9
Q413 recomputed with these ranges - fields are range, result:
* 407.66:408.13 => 24.5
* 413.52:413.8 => 26.1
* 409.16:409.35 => 23.3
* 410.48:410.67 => 21.1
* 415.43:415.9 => 23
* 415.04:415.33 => 24.7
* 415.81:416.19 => 25.3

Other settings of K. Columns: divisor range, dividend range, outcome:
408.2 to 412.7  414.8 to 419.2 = 1.06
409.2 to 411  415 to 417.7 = 1.16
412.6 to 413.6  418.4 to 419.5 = 1.10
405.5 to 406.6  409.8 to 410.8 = 0.83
